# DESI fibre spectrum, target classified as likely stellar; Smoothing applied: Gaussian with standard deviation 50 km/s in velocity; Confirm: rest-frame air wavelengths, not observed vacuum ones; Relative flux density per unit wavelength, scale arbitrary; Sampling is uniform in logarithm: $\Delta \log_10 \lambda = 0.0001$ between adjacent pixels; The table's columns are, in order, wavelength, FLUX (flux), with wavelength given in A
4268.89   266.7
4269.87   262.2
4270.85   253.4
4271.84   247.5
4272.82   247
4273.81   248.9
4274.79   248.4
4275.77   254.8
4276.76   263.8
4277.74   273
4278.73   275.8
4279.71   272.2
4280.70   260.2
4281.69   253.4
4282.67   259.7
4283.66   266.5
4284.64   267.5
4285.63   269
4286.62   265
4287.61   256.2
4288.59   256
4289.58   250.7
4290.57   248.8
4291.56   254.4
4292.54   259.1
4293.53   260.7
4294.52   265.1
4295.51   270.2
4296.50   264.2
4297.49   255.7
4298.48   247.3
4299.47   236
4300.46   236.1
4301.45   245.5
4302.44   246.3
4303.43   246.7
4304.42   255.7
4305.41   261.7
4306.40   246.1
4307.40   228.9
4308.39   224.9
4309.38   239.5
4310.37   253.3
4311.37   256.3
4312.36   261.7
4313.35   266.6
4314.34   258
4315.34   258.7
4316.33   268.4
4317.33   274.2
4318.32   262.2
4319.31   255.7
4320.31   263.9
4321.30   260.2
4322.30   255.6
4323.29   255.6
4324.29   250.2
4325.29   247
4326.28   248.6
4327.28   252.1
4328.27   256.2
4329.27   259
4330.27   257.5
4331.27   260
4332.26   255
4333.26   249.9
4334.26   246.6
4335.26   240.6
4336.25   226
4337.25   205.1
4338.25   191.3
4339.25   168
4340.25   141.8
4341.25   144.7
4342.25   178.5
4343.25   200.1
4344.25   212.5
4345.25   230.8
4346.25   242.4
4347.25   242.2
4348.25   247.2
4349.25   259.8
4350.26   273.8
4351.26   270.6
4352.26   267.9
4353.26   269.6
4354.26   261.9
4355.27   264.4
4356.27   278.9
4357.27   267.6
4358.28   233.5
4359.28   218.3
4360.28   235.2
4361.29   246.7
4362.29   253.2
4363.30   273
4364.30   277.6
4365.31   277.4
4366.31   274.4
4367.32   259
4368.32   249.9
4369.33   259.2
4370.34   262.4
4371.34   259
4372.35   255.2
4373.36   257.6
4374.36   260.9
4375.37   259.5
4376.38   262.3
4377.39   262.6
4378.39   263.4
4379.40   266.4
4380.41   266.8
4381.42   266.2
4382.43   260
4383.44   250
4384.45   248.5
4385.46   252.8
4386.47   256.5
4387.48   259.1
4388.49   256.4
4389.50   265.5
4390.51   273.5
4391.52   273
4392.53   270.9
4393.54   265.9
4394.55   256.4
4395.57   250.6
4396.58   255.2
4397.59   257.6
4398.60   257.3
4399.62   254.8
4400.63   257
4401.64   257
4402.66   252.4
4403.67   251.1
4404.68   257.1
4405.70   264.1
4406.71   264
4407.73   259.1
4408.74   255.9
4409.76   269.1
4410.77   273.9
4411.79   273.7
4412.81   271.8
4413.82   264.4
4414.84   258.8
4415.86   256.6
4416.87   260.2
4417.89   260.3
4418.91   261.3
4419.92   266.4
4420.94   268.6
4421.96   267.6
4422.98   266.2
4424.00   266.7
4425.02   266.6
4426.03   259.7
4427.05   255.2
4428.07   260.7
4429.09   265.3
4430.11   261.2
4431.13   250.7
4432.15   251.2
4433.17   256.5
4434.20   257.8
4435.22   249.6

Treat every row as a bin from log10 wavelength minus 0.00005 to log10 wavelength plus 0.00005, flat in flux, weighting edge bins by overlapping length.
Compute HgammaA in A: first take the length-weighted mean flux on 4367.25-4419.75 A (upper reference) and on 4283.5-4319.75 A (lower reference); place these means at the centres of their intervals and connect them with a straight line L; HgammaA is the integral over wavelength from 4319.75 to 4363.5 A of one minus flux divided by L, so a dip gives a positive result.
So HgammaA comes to 2.98 A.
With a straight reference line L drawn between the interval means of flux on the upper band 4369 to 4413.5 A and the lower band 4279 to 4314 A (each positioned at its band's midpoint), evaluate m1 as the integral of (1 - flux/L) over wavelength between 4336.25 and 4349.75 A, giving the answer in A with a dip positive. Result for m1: 2.7 A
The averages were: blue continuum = 255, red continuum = 261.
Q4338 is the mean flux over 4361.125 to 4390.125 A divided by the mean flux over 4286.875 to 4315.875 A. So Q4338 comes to 1.0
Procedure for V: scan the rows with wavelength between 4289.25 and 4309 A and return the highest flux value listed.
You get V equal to 270.2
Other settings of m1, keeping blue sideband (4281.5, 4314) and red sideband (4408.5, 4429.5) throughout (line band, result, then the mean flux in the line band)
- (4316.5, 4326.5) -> -0.08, 258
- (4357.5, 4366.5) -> 0.19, 254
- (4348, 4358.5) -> -0.23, 264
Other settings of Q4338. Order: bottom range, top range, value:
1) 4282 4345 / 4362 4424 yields 1.07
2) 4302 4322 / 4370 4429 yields 1.03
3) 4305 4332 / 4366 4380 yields 1.02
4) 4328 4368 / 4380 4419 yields 1.08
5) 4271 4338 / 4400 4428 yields 1.03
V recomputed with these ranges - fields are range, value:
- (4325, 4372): 278.9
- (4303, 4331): 274.2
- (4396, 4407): 264.1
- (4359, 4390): 277.6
